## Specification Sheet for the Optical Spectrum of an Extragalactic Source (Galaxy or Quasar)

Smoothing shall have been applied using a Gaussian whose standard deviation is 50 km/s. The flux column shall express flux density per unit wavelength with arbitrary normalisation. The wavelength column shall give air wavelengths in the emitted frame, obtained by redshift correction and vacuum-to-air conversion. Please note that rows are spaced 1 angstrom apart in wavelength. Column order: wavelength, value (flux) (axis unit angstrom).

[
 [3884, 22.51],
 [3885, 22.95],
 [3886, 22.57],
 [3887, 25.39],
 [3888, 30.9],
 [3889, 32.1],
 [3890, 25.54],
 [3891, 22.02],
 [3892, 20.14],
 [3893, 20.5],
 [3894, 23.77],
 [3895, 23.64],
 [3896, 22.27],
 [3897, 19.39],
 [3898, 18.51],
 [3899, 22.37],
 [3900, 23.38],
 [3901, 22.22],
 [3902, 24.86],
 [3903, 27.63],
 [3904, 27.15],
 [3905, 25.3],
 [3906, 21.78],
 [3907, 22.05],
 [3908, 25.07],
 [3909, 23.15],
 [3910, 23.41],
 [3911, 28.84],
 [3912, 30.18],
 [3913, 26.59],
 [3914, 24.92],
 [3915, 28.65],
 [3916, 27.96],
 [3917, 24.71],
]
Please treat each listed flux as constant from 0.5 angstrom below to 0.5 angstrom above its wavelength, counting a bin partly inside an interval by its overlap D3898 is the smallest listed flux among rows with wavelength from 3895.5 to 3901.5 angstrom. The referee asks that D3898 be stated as 18.51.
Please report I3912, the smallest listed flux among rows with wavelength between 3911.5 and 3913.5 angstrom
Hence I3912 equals 26.59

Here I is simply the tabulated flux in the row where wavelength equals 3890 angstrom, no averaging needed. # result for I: 25.54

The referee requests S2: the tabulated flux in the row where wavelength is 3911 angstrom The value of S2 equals 28.84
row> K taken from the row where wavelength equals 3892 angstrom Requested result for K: 20.14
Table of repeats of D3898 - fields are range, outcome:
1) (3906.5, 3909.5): 22.05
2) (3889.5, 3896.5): 20.14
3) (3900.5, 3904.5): 22.22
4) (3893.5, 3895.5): 23.64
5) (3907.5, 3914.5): 23.15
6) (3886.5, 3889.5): 25.39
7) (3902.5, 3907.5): 21.78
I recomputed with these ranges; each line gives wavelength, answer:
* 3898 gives 18.51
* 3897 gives 19.39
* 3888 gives 30.9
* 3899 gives 22.37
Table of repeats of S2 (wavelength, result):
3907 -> 22.05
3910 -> 23.41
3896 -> 22.27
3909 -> 23.15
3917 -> 24.71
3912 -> 30.18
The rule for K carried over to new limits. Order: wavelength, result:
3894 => 23.77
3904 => 27.15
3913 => 26.59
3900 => 23.38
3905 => 25.3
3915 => 28.65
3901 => 22.22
